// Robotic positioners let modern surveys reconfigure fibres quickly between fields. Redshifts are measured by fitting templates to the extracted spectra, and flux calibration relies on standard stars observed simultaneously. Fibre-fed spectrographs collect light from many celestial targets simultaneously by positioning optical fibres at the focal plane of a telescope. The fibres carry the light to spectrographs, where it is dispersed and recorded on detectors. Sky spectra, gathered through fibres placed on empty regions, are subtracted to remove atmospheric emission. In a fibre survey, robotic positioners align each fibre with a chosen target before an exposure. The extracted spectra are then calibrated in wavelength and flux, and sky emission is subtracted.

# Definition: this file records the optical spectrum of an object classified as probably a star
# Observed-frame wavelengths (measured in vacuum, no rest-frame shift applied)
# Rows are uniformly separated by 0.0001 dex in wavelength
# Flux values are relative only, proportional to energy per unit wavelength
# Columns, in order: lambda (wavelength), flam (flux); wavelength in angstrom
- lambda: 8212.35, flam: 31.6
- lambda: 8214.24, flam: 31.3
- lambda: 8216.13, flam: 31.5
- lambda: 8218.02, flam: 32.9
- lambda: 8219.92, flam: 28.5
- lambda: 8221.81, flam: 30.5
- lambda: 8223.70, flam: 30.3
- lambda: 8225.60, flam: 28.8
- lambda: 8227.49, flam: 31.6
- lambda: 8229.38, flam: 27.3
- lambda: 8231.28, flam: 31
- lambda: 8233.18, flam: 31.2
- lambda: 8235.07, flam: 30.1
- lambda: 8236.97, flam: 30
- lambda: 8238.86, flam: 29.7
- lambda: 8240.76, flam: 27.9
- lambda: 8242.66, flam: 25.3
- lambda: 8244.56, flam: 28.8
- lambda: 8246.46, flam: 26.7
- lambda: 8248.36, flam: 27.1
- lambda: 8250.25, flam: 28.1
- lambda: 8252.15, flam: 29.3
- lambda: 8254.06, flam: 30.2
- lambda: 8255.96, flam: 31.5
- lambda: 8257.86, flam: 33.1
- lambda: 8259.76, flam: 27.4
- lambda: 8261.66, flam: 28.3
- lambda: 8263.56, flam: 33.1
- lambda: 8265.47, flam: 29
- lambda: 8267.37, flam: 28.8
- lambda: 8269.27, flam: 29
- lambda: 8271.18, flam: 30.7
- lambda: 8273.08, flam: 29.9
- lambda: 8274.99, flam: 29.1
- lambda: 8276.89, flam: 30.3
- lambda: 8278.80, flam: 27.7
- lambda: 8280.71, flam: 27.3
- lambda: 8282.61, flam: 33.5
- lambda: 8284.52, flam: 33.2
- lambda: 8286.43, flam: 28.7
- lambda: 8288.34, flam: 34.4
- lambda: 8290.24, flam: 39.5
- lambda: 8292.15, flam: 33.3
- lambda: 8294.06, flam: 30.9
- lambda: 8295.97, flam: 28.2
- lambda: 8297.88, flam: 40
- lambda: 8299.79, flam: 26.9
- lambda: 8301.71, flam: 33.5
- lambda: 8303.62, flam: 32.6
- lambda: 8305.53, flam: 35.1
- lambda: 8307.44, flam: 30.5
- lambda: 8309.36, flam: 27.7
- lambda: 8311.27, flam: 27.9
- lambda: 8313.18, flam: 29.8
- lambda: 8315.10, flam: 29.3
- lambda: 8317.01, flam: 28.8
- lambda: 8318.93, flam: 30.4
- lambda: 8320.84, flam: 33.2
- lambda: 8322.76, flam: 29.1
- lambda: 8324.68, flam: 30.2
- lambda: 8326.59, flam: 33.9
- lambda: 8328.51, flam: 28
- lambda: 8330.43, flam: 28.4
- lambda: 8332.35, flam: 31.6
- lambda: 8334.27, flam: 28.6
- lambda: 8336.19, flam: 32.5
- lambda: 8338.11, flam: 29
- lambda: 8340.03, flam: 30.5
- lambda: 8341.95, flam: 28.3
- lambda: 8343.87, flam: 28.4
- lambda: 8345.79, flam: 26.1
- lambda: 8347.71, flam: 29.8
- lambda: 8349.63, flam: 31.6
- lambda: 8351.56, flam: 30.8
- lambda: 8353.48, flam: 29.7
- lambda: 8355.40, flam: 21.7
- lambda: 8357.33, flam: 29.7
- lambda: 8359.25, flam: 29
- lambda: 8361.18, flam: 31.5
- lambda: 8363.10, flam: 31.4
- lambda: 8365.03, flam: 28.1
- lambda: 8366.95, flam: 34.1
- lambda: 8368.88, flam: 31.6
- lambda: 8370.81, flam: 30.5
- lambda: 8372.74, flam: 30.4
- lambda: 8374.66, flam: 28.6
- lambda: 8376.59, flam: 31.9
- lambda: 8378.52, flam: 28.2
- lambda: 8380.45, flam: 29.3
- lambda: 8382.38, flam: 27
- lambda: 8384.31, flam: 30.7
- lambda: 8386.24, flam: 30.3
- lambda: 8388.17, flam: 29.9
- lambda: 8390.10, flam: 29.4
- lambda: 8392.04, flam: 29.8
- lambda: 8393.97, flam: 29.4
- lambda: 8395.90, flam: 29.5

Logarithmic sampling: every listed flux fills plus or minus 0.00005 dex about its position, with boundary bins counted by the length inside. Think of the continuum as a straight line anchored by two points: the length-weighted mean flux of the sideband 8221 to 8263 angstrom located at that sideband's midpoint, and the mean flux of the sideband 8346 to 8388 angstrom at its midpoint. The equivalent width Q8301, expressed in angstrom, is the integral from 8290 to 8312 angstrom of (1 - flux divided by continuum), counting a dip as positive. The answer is -1.84 angstrom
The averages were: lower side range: 29.3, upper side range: 29.7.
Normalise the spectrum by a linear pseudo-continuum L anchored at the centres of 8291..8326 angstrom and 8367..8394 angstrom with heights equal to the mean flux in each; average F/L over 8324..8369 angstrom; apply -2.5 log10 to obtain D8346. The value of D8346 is 0.026 mag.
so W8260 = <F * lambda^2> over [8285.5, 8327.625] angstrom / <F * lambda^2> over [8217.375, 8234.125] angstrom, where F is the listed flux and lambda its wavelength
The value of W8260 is 1.07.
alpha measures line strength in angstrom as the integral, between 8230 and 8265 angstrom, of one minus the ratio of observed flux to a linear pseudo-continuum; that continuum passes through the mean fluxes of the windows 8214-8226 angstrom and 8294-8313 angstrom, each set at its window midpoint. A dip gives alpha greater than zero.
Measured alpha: 1.65 angstrom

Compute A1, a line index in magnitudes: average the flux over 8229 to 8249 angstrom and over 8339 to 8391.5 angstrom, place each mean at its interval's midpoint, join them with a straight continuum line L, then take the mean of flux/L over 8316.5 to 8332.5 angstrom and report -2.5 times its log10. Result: -0.04 mag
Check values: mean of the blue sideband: 28.7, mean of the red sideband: 29.6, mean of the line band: 30.4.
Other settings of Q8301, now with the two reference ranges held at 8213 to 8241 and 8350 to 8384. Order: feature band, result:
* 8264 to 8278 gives 0.2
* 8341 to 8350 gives 0.3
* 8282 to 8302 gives -1.9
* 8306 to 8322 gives 0.0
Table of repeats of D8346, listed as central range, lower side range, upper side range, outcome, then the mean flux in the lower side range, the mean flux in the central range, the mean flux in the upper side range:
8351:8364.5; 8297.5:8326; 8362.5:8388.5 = 0.05 mag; 30.9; 29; 30.1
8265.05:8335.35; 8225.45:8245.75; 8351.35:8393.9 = -0.05 mag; 29.2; 30.8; 29.7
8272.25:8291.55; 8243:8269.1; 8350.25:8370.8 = -0.07 mag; 29.2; 31.4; 29.8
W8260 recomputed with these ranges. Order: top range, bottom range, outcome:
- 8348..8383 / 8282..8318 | 0.95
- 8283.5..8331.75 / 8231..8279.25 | 1.08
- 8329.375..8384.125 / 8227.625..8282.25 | 1.04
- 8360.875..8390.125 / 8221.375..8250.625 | 1.08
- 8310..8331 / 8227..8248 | 1.05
